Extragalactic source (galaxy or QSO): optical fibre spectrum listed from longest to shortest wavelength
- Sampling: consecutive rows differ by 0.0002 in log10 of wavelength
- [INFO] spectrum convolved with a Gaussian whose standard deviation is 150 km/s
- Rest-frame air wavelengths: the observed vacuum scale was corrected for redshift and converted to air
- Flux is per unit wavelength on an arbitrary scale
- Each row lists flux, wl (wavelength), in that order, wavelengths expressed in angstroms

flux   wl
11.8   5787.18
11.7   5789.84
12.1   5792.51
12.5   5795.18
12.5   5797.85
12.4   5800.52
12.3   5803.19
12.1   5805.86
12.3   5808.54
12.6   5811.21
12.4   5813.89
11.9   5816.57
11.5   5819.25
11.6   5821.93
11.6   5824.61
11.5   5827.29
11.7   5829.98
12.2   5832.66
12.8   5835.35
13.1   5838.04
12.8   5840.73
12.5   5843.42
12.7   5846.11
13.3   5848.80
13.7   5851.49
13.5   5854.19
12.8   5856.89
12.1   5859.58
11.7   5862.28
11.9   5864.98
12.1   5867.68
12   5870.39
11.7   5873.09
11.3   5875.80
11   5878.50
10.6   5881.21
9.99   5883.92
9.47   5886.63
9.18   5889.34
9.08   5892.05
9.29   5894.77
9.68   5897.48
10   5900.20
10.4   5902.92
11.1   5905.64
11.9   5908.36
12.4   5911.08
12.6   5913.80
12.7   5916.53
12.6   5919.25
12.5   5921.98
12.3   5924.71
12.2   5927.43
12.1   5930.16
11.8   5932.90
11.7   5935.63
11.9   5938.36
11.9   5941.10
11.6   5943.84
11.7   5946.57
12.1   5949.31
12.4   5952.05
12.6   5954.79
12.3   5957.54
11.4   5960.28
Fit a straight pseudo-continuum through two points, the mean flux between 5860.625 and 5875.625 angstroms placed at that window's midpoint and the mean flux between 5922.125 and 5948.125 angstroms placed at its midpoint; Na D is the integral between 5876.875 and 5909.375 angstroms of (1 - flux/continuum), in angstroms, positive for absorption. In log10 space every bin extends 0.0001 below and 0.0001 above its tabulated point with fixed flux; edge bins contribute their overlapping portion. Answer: 4.77 angstroms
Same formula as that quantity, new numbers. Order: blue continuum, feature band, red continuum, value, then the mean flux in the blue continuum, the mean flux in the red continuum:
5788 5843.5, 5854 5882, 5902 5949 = 0.58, 12.2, 12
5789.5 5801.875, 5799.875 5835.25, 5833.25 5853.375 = 1.59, 12.3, 13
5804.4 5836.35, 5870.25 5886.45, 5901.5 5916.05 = 1.25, 12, 11.7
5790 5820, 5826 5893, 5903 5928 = 2.17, 12.2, 12.2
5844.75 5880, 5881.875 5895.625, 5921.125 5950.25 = 3.06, 12.3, 12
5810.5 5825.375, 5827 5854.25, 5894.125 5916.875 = -2.37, 11.9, 11.1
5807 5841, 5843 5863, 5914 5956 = -1.15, 12.1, 12.2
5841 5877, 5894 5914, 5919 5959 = 2.23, 12.4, 12.1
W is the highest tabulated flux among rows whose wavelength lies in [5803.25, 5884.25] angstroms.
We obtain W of 13.7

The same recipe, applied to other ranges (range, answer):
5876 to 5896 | 11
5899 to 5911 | 11.9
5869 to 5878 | 12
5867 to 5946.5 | 12.7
